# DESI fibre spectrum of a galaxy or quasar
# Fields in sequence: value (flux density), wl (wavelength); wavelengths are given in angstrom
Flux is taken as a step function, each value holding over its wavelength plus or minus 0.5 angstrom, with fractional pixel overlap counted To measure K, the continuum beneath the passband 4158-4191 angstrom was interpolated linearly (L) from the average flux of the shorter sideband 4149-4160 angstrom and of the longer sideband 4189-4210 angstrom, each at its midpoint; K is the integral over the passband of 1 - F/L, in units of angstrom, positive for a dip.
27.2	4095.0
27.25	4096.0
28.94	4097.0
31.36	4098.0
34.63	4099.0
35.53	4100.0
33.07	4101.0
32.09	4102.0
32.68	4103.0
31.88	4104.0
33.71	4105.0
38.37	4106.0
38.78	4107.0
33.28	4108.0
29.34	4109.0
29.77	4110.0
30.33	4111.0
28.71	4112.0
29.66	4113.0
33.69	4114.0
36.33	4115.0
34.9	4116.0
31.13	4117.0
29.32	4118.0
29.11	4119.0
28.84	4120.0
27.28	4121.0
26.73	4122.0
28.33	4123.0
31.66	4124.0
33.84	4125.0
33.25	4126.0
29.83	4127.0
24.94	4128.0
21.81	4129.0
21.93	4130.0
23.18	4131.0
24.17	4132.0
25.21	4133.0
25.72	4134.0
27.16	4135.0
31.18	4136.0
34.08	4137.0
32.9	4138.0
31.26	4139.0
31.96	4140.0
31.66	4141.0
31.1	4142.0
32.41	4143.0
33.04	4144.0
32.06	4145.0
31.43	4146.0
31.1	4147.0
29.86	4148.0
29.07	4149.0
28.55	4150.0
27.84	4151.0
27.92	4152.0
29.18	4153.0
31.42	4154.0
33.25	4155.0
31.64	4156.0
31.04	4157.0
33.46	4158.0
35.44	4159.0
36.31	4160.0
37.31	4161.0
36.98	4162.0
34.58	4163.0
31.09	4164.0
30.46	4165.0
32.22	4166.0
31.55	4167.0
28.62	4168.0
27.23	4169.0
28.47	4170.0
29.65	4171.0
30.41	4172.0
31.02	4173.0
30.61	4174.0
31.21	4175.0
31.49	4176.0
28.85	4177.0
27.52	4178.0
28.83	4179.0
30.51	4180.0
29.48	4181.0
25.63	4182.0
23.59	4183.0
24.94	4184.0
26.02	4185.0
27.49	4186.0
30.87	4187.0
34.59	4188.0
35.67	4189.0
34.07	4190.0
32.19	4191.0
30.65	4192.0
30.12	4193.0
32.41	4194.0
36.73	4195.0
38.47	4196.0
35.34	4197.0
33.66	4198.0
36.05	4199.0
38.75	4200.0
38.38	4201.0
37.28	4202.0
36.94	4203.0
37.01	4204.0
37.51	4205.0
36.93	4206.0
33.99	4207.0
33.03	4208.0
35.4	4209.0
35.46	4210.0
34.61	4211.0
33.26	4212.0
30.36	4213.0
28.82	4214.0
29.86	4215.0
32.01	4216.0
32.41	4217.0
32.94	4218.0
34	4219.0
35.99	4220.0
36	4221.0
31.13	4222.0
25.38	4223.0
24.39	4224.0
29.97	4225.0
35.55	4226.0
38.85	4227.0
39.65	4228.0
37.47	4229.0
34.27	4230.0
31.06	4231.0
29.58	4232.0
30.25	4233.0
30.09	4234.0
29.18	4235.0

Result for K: 2.13 angstrom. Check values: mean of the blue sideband 31.1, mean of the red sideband 35.3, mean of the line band 30.8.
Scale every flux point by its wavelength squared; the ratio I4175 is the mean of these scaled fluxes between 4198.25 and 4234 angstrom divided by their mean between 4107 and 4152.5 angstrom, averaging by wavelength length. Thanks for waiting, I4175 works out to 1.2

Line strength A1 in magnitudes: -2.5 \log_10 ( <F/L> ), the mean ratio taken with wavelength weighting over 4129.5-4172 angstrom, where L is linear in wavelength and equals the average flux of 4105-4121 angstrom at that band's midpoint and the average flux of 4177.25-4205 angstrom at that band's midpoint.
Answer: 0.06 mag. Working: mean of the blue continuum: 32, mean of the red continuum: 32.4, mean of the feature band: 30.6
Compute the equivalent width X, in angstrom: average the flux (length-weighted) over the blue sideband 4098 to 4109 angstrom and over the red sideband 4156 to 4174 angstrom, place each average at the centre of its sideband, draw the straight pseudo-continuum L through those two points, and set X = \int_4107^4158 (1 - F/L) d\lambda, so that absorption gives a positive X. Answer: 4.8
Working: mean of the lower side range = 34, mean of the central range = 30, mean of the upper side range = 32.1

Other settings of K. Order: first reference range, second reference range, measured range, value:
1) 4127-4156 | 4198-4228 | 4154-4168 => -1.27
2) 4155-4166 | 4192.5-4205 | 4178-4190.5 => 2.10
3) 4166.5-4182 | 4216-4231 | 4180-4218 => -1.78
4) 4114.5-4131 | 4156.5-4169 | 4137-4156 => 0.26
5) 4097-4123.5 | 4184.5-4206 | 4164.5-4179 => 1.61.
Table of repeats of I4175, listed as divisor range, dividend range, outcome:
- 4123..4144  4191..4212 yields 1.26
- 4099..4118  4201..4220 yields 1.09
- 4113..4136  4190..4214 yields 1.26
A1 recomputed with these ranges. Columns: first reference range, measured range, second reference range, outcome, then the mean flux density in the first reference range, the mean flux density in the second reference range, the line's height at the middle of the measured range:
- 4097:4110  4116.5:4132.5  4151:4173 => 0.18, 33.4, 31.7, 32.8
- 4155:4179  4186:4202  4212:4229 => -0.08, 31.6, 32.5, 32.1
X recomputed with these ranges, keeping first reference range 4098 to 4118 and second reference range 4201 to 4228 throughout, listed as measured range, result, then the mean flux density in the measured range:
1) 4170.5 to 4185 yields 2.0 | 28.7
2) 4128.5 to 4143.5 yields 2.1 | 28.4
